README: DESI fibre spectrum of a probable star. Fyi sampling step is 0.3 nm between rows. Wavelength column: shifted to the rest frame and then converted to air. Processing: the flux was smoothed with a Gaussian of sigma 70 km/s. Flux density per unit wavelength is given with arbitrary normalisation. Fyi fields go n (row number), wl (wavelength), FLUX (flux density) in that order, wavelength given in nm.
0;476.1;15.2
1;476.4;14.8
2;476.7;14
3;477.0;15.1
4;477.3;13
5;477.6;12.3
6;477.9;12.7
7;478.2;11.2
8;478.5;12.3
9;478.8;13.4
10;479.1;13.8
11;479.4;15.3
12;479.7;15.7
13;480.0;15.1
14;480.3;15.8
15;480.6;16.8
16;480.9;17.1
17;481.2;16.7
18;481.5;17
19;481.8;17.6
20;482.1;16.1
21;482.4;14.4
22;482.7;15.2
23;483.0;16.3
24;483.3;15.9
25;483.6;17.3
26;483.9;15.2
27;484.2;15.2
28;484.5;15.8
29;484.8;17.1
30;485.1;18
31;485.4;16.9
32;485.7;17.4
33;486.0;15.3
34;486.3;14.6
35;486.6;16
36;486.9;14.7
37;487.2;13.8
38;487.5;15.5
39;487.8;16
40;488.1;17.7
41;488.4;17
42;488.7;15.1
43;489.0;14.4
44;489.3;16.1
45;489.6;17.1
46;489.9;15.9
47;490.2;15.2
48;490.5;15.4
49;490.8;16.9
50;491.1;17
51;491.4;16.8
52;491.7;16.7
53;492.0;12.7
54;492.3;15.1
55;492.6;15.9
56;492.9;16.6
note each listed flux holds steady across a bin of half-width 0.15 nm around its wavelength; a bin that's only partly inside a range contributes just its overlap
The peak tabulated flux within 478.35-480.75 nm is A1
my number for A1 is 16.8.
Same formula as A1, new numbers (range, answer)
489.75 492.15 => 17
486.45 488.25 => 17.7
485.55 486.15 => 17.4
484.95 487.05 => 18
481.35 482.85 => 17.6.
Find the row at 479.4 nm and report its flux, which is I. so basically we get 15.3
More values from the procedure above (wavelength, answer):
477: 15.1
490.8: 16.9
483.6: 17.3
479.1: 13.8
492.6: 15.9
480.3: 15.8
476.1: 15.2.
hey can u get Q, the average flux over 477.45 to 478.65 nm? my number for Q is 12.1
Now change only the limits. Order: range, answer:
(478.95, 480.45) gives 15.1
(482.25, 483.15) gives 15.3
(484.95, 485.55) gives 17.4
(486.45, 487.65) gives 15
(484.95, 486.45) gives 16.4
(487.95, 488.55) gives 17.3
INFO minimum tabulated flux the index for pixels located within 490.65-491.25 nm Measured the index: 16.9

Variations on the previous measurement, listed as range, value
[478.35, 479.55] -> 12.3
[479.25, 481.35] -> 15.1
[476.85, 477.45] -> 13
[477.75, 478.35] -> 11.2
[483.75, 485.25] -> 15.2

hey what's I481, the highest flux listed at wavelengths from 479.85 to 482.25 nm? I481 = 17.6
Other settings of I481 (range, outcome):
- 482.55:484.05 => 17.3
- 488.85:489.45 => 16.1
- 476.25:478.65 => 15.1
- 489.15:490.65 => 17.1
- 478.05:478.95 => 13.4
